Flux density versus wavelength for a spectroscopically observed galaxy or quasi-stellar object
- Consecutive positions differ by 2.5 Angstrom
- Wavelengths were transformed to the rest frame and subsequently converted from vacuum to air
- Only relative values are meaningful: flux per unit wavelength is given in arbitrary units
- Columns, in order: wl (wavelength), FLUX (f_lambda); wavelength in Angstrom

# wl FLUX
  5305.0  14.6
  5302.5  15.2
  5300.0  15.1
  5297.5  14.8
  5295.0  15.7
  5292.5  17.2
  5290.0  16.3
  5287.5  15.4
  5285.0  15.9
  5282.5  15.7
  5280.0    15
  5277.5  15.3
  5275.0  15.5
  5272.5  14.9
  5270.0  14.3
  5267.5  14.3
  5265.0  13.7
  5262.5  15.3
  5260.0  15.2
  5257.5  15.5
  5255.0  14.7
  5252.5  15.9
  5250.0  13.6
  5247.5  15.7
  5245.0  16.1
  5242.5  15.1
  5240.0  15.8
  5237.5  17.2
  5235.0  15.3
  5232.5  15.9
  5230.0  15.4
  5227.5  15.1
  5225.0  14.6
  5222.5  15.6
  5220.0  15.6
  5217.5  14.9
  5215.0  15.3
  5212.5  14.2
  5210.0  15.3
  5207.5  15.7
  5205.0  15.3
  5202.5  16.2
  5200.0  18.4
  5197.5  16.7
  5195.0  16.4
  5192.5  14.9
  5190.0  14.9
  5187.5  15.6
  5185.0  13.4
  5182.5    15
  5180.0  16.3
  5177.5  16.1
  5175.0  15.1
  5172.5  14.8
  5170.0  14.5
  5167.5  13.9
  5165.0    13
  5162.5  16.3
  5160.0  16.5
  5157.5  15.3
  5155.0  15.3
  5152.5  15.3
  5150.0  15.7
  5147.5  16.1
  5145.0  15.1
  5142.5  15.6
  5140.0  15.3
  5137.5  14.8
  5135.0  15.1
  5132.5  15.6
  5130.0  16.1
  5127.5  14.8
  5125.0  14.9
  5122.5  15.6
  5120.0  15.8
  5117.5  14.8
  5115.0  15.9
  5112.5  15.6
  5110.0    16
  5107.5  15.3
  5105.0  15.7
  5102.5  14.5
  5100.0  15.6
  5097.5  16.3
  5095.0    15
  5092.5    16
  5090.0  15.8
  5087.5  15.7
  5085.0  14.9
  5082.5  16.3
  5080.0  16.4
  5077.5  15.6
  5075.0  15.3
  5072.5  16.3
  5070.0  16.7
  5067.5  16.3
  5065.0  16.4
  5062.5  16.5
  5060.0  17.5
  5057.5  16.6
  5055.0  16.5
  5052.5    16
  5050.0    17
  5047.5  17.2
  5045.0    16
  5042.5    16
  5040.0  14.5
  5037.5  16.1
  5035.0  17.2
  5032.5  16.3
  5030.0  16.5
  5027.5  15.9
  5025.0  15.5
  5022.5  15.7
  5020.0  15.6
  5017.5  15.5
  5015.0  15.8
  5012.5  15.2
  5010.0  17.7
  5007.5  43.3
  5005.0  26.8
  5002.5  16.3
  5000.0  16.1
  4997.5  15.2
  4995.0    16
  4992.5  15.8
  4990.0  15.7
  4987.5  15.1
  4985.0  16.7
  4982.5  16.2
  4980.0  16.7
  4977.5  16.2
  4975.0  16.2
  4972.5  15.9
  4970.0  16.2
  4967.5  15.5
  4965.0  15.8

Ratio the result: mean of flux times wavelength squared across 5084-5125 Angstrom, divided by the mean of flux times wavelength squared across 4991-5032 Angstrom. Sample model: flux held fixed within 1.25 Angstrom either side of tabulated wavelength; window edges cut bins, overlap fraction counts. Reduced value 0.9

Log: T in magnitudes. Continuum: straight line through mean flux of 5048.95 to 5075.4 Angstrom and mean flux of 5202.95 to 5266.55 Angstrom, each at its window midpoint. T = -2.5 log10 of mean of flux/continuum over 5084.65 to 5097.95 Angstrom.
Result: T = 0.05 mag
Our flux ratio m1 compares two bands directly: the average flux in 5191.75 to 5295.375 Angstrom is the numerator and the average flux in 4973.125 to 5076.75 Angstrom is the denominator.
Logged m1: 0.9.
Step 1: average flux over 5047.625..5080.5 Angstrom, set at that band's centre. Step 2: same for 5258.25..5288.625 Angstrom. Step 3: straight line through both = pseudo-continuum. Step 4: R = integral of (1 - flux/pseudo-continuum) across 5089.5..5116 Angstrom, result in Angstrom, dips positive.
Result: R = 0.9 Angstrom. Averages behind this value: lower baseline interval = 16.4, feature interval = 15.6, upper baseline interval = 15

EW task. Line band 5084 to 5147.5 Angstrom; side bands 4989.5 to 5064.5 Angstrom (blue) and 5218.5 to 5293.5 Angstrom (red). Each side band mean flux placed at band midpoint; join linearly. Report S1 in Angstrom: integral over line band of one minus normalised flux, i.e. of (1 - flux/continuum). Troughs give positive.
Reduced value 4.5 Angstrom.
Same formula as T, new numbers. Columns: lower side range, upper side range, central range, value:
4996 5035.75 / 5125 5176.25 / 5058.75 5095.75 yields 0.059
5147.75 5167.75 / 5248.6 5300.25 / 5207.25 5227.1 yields 0.009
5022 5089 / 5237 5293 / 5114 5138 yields 0.038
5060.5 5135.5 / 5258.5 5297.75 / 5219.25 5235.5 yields 0.004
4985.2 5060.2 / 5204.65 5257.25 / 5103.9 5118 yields 0.062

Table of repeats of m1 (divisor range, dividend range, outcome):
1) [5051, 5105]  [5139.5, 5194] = 0.95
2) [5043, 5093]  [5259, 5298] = 0.94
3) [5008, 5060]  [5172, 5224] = 0.94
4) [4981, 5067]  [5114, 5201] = 0.89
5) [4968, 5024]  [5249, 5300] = 0.86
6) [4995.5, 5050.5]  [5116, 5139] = 0.86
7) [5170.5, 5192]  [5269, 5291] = 1.02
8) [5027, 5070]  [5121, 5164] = 0.94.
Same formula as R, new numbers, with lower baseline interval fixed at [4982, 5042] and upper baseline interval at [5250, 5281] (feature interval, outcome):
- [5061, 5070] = 0.3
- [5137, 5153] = 0.7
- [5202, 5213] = 0.1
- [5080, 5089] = 0.6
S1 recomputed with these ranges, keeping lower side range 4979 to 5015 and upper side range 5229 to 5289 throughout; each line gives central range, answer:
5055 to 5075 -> 1.4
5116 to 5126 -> 1.0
